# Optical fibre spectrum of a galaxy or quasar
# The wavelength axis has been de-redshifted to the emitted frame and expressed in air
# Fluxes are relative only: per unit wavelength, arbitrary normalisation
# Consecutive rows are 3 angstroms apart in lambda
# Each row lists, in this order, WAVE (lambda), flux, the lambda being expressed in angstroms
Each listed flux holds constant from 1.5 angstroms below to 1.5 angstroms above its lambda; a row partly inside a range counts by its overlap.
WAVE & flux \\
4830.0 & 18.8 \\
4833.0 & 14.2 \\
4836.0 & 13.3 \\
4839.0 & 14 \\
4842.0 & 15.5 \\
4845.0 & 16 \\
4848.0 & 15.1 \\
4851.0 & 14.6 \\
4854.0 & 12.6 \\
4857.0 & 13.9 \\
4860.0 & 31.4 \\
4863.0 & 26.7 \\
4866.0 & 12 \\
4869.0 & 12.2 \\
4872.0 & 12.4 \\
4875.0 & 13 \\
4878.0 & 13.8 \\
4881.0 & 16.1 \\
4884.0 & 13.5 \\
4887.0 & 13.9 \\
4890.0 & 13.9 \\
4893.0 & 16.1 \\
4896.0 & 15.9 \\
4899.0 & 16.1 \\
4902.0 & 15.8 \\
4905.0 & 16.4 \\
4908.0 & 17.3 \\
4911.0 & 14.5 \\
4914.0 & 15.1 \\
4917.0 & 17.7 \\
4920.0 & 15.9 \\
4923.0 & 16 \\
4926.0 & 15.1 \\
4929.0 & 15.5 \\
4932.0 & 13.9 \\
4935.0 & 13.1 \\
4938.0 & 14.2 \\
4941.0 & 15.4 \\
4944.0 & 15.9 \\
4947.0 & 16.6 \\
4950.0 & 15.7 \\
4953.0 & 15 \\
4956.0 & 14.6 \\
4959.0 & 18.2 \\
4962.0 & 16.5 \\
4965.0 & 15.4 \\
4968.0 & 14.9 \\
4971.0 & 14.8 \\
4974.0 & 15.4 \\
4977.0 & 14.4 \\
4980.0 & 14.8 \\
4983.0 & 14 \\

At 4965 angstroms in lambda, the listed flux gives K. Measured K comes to 15.4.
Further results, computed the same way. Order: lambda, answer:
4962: 16.5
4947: 16.6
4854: 12.6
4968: 14.9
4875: 13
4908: 17.3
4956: 14.6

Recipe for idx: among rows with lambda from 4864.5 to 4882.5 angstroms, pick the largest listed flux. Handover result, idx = 16.1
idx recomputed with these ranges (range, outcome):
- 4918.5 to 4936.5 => 16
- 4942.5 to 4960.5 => 18.2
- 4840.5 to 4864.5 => 31.4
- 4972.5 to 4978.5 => 15.4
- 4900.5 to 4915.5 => 17.3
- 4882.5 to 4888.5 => 13.9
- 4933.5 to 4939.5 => 14.2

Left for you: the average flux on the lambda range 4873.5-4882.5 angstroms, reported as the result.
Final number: 14.3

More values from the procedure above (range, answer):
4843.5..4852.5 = 15.2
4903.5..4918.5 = 16.2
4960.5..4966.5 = 16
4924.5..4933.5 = 14.8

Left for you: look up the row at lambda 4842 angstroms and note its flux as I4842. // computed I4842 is 15.5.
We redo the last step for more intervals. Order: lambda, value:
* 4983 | 14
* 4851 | 14.6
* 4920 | 15.9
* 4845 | 16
